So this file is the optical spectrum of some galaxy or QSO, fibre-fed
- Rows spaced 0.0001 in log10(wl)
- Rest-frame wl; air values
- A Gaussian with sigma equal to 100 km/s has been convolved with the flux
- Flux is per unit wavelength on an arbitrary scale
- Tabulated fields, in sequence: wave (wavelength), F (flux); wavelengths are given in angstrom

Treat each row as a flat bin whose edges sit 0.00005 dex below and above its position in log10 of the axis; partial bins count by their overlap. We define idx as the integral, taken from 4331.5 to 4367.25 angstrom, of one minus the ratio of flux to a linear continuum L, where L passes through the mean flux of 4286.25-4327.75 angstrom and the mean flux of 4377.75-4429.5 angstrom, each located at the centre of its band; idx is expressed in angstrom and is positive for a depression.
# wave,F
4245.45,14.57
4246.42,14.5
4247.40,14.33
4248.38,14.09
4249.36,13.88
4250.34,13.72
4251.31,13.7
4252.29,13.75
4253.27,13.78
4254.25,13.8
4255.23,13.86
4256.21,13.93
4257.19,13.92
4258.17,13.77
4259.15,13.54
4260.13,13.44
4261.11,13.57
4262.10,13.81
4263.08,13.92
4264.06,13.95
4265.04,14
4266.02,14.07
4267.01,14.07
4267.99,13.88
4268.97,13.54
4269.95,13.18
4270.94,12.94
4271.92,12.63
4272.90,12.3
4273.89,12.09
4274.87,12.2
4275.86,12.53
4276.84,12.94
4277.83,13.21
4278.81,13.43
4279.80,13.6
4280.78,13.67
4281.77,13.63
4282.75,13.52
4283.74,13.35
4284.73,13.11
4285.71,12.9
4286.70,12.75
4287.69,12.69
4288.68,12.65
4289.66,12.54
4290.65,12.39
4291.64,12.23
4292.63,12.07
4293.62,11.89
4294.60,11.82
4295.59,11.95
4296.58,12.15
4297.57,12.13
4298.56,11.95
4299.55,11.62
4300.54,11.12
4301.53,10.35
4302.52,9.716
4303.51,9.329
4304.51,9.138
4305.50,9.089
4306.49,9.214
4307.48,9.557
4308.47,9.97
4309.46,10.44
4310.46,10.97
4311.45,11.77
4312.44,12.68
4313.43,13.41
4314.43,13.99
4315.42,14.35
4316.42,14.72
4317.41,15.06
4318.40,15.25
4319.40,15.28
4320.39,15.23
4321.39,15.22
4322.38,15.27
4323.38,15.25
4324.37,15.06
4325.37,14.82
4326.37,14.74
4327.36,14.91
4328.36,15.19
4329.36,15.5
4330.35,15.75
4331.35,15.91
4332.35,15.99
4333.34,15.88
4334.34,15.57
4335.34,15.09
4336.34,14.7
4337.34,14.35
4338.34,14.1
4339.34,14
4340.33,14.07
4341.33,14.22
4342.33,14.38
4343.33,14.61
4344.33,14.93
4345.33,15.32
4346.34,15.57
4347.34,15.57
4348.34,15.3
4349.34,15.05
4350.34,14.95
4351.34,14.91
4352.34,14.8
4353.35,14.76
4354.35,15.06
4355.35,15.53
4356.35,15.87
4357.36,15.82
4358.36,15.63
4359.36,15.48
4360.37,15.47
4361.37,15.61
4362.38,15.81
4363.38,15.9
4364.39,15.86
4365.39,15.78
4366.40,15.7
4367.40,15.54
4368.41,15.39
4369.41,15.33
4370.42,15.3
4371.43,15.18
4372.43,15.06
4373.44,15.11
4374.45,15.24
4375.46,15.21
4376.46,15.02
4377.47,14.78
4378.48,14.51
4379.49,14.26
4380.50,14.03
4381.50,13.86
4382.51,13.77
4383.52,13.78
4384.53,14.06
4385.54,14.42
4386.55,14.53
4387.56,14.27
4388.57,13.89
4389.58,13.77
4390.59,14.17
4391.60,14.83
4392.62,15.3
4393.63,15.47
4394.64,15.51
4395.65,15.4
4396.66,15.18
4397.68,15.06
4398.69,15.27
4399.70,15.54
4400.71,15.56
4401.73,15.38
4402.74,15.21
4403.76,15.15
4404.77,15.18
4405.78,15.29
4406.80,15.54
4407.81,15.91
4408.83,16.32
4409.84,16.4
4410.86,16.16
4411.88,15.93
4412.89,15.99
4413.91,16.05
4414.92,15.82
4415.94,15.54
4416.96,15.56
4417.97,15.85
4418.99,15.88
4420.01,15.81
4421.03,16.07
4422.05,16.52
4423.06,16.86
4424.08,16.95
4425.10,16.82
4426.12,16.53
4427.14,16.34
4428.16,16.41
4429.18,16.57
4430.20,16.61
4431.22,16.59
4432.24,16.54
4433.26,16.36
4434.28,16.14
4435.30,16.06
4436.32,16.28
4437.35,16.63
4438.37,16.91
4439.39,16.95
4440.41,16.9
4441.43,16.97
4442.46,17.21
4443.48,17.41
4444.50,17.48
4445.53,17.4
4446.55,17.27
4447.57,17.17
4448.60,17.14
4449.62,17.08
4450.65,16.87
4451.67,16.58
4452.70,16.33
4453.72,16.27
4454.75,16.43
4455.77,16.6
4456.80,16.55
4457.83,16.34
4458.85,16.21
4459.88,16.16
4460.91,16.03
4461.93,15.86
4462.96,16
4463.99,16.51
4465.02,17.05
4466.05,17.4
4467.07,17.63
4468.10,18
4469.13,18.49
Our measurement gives -3.7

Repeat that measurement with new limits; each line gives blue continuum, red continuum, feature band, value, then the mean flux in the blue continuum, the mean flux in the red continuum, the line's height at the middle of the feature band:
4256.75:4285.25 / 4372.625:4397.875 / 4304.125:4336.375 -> 0.3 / 13.4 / 14.6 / 13.9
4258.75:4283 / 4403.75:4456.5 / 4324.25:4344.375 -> -0.5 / 13.3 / 16.4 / 14.6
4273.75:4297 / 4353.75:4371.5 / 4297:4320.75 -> 3.0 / 12.7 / 15.6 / 13.6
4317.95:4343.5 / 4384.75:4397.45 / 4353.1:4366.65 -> -0.7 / 15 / 14.7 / 14.9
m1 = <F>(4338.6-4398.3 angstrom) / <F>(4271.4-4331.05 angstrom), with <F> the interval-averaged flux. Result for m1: 1.17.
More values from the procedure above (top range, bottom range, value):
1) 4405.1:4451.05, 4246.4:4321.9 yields 1.28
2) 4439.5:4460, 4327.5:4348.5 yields 1.12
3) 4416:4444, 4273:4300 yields 1.31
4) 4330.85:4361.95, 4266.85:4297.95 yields 1.18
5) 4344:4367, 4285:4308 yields 1.36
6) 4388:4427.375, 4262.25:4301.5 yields 1.22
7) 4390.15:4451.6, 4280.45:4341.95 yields 1.23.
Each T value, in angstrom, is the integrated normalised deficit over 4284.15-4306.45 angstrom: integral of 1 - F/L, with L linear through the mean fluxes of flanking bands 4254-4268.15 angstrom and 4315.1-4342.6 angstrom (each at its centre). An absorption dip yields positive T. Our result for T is 4.4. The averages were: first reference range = 13.8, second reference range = 15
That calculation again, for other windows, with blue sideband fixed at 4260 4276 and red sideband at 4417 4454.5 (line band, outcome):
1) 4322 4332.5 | -0.6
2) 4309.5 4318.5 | 0.6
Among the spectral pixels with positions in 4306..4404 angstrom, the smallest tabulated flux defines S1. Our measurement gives 9.214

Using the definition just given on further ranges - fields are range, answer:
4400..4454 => 15.15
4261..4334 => 9.089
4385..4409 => 13.77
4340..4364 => 14.07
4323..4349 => 14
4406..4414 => 15.54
